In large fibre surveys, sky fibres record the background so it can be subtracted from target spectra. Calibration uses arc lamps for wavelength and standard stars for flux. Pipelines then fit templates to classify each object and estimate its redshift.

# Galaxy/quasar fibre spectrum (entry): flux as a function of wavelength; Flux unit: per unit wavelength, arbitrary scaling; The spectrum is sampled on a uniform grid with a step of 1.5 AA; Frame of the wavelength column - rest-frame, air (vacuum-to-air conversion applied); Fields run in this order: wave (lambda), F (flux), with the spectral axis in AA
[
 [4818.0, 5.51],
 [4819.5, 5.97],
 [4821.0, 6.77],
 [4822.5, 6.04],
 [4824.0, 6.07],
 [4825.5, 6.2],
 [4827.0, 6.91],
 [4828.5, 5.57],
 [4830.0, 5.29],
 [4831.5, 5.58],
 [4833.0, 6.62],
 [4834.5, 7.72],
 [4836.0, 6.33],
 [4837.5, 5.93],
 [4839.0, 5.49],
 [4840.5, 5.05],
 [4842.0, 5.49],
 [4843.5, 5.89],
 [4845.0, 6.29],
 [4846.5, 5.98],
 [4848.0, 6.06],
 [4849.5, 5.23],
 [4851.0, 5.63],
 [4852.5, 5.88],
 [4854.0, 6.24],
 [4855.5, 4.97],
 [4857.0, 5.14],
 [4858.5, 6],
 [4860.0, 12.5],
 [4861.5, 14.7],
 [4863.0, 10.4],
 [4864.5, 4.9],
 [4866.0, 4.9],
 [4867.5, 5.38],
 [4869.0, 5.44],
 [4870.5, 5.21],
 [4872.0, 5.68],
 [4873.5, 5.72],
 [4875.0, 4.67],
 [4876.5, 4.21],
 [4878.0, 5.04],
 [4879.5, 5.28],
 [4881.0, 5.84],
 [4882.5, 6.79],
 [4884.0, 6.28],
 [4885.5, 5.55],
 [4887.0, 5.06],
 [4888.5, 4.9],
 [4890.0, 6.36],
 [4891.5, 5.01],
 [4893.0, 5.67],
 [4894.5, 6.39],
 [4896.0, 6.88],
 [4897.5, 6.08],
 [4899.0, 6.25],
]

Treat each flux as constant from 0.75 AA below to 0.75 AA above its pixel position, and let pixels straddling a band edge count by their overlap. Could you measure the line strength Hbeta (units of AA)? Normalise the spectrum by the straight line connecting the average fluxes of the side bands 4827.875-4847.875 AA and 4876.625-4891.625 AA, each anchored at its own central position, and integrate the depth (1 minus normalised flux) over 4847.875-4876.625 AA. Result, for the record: -3.7 AA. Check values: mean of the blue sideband 5.95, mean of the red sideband 5.58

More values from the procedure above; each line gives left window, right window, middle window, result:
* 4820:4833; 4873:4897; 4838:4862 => -2.8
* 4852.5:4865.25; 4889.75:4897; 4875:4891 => 2.7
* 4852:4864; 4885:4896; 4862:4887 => 4.1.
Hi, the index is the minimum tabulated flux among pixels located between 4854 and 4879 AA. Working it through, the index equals 4.21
